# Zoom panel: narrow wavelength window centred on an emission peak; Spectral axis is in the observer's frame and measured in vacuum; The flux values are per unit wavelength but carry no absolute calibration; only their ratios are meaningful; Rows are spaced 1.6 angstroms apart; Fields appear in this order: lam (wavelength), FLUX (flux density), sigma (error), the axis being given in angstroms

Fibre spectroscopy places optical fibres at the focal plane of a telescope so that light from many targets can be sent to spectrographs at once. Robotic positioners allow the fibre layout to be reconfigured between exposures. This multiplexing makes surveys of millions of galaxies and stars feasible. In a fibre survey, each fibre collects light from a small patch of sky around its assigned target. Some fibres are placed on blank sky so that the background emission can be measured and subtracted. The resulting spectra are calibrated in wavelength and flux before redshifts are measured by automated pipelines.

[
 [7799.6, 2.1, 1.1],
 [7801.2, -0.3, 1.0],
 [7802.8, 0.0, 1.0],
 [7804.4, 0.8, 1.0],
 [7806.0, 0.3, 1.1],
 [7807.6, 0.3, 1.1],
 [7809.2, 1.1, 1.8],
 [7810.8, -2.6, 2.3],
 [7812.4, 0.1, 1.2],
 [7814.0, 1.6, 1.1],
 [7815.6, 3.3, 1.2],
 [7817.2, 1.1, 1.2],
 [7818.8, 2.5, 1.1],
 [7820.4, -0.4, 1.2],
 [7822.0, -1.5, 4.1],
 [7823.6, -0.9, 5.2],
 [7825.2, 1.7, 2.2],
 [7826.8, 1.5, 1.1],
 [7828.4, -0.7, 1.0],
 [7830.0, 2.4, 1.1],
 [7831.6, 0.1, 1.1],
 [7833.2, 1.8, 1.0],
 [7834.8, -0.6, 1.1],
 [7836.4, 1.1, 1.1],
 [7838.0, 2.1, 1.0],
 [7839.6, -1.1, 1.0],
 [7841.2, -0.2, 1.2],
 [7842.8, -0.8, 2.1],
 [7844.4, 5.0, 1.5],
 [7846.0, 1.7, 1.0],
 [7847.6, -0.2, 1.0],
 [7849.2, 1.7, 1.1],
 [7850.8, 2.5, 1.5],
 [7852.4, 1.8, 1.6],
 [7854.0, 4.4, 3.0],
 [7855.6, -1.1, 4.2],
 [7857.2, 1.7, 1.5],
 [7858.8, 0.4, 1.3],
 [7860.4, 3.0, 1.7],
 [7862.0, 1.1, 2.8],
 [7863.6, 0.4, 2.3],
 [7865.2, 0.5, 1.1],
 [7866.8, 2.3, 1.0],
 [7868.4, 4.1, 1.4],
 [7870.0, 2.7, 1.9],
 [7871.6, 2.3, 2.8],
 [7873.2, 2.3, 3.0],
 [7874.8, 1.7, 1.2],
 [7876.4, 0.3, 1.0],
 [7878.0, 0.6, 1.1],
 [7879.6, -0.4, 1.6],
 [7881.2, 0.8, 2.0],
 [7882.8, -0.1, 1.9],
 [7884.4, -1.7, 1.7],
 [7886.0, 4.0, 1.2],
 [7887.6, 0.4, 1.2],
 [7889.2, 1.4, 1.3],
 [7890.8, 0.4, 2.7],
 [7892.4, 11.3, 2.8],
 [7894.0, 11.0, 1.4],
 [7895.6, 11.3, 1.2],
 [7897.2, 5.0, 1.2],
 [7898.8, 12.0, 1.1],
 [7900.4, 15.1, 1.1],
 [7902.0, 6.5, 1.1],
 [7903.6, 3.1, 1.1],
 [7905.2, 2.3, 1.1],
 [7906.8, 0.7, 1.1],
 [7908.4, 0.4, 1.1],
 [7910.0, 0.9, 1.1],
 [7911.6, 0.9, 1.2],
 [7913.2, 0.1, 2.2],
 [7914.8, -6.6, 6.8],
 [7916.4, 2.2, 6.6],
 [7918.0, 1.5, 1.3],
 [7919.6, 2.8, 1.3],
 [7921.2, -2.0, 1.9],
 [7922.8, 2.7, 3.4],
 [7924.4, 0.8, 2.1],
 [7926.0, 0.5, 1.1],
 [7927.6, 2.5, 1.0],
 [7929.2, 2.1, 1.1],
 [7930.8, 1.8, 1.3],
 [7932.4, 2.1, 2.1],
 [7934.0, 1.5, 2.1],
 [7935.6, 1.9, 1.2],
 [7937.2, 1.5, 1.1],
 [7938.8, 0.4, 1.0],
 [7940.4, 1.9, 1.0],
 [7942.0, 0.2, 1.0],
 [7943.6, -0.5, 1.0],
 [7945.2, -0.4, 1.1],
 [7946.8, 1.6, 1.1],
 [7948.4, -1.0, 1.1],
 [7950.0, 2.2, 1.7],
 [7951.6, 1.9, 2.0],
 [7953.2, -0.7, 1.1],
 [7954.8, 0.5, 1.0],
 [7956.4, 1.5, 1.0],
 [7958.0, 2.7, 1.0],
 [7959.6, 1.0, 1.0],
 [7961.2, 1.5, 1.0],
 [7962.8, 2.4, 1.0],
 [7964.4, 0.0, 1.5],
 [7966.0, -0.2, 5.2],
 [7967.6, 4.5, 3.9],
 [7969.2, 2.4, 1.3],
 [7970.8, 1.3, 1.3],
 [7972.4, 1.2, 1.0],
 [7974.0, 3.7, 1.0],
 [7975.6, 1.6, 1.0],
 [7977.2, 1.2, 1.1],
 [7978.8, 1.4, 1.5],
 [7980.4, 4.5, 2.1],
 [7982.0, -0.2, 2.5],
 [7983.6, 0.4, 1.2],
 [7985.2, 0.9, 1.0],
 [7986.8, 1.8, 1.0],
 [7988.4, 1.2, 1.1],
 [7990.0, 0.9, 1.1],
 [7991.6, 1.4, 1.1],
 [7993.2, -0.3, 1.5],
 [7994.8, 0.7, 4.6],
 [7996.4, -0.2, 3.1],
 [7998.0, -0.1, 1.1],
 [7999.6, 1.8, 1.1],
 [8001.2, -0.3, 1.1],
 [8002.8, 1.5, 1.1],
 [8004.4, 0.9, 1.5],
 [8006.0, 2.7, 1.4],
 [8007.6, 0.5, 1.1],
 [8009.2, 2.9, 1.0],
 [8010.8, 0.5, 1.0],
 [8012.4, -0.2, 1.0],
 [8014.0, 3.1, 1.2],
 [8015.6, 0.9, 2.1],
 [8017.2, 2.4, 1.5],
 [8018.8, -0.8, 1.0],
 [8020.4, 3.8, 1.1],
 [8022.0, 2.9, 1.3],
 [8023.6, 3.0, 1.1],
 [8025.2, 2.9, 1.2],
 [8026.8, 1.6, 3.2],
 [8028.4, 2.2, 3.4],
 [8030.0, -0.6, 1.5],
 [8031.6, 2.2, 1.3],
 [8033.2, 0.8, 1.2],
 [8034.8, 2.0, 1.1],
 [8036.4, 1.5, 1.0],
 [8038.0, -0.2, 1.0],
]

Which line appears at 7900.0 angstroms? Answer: [O II] 3727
